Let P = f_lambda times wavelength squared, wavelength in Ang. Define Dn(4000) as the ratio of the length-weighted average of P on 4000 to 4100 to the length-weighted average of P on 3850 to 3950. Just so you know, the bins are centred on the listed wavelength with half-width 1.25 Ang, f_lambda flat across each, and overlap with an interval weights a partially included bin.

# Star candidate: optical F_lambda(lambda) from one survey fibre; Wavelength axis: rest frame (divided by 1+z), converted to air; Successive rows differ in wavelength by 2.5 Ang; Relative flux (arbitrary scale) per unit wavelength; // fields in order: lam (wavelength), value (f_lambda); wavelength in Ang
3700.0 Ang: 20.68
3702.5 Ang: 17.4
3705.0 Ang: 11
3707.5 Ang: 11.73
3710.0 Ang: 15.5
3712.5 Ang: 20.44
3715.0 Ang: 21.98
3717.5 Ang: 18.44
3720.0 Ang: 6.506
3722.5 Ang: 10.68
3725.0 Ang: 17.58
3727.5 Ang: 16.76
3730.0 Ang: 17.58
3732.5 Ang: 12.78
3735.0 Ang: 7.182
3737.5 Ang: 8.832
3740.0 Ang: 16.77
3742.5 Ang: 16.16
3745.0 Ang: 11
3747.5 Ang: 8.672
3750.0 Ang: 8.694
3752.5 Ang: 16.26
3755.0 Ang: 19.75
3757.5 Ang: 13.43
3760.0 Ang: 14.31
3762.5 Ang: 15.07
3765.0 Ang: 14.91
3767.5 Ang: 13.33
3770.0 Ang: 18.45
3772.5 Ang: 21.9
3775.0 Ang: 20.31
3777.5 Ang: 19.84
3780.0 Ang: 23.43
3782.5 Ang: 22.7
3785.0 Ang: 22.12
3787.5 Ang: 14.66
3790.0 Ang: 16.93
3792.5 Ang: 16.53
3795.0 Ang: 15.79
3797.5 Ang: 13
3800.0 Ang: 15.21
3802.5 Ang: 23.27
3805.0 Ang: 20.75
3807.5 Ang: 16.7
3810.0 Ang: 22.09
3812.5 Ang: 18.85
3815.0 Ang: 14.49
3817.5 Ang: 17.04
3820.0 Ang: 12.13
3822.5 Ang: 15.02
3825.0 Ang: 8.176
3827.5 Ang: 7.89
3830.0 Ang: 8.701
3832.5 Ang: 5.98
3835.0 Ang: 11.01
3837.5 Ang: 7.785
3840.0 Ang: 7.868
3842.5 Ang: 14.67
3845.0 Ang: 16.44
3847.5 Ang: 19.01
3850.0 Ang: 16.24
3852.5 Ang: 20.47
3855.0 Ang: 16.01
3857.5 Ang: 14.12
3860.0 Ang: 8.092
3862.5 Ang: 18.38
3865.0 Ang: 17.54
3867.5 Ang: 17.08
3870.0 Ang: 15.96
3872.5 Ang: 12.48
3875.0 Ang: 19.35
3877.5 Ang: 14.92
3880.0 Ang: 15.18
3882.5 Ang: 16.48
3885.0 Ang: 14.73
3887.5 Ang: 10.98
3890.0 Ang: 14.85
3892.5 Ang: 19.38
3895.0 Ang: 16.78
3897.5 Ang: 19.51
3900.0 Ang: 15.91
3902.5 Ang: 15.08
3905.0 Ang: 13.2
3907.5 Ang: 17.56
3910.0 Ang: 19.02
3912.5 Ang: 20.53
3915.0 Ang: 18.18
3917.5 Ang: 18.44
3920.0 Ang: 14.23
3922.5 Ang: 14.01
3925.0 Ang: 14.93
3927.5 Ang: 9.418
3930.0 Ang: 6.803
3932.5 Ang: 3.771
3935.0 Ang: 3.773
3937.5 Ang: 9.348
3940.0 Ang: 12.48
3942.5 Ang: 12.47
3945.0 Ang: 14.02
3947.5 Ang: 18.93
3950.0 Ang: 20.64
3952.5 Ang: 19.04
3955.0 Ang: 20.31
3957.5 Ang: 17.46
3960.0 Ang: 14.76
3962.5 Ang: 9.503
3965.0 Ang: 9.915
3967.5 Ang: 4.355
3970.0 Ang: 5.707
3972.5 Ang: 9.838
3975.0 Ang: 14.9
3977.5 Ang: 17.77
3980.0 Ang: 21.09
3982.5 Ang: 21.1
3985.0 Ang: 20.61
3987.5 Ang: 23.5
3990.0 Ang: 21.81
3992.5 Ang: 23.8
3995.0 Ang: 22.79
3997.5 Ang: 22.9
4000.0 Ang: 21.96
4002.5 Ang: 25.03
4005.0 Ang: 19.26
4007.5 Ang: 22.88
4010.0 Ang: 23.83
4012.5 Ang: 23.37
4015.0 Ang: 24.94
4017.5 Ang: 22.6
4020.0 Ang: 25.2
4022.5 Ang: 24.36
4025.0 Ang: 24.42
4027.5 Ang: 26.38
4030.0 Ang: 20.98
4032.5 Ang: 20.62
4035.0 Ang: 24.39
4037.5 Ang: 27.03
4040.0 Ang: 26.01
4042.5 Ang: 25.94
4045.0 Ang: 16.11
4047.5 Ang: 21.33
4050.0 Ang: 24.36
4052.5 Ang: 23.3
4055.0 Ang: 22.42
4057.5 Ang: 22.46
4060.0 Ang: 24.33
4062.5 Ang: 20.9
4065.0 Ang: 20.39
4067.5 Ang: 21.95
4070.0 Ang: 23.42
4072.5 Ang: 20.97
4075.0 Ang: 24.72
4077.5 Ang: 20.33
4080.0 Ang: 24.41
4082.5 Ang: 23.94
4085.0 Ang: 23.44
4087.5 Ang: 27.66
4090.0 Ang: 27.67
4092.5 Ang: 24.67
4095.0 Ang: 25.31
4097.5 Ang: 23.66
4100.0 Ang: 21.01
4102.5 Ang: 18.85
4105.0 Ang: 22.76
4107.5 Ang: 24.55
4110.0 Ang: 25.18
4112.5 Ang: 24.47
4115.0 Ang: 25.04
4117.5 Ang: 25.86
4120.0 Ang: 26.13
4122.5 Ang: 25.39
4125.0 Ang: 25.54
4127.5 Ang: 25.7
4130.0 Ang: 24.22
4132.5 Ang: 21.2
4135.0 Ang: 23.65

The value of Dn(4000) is 1.71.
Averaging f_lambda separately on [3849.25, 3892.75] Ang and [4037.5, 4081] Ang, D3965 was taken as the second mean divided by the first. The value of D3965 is 1.45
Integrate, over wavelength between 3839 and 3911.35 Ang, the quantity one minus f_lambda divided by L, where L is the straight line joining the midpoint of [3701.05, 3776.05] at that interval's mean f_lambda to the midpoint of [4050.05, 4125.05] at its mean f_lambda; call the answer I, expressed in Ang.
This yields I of 9.75 Ang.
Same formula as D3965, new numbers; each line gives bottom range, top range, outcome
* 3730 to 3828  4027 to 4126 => 1.49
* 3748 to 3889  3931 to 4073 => 1.25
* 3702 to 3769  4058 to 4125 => 1.68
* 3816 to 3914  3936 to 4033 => 1.28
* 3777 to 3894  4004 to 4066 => 1.49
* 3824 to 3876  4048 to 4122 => 1.75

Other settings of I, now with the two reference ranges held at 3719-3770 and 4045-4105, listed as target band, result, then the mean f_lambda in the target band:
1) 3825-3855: 7.3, 12.3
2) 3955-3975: 8.7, 11.1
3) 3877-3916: 3.1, 16.4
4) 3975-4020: -3.1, 22.2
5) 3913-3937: 8.8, 11.7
